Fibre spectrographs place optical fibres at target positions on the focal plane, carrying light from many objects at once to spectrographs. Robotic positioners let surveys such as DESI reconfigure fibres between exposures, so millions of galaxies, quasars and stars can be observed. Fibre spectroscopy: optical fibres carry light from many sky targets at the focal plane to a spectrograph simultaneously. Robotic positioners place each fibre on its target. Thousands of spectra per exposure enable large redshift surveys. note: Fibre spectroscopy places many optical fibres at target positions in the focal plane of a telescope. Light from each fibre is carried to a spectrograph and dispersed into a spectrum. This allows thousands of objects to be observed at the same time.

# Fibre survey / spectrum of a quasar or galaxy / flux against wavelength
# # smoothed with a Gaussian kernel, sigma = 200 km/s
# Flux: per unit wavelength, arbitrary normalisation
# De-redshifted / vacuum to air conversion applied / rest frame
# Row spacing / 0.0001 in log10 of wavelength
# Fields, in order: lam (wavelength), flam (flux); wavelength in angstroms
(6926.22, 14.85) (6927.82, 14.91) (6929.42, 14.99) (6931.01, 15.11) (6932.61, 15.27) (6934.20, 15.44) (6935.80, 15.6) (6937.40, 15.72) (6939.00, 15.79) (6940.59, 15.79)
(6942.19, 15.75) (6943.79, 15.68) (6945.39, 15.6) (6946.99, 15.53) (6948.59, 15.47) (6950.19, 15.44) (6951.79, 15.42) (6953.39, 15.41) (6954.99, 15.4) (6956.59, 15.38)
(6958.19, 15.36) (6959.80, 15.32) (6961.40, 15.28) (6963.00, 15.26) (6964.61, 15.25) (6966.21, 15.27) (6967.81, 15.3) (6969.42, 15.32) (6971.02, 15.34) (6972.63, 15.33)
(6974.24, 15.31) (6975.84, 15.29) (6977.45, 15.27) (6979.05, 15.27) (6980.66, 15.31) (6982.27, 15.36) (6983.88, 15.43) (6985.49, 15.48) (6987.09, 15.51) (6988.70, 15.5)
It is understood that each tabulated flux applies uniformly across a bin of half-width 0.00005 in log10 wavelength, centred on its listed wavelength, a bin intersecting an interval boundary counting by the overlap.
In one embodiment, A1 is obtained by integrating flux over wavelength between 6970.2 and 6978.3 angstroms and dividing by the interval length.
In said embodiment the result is 15.3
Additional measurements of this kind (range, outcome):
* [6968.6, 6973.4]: 15.3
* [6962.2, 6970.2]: 15.3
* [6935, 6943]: 15.7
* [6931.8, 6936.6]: 15.4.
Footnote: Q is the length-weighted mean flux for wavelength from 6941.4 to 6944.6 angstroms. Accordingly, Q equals 15.7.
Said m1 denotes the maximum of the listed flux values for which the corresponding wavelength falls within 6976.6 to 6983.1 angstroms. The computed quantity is 15.36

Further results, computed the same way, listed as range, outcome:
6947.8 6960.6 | 15.47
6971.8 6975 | 15.33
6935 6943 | 15.79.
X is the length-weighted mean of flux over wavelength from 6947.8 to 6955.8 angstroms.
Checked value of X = 15.4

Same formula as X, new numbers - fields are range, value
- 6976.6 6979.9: 15.3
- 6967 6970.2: 15.3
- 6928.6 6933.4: 15.1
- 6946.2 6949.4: 15.5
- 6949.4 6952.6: 15.4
